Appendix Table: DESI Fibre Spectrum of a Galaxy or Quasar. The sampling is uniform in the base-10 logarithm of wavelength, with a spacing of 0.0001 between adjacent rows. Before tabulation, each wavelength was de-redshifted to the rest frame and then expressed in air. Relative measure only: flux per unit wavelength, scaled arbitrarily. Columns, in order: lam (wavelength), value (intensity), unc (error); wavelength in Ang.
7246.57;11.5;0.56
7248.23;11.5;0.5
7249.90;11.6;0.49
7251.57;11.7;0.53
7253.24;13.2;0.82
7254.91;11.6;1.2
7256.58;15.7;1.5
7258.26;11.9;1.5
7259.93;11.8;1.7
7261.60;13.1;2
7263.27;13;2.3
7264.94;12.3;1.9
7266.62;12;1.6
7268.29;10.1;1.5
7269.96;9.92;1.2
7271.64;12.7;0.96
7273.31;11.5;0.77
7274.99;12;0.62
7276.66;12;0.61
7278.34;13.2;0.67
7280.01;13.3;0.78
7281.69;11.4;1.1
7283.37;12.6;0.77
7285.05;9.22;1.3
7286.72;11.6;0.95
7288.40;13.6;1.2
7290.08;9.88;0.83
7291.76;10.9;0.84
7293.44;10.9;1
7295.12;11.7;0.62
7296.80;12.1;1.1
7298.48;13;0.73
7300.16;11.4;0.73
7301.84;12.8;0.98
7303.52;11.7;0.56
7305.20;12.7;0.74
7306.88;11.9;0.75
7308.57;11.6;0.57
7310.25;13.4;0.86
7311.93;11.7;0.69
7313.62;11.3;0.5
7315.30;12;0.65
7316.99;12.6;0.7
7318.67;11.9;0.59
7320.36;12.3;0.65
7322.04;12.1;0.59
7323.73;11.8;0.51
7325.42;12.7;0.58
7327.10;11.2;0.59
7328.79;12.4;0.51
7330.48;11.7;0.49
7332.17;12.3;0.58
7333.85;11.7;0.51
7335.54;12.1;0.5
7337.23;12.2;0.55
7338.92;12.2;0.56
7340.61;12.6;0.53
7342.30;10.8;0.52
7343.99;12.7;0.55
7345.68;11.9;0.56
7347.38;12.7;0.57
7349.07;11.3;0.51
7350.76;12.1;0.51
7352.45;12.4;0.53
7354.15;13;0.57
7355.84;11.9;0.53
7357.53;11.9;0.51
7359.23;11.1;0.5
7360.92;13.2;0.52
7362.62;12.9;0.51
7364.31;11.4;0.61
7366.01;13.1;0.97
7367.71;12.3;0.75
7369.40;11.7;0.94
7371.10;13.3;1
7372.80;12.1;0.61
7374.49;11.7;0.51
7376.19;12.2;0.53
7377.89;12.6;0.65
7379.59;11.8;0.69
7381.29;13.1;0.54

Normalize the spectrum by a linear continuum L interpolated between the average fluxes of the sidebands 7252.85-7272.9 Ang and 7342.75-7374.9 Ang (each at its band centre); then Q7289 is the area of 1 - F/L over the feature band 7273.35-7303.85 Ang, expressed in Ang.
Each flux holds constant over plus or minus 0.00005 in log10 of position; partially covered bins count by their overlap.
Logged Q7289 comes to 0.98 Ang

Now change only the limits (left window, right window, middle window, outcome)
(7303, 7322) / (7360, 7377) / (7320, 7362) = 0.5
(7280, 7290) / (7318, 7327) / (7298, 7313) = -0.4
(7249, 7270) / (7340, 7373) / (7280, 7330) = 1.3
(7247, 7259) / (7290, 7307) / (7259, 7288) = 0.6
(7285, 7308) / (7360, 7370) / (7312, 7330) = 0.0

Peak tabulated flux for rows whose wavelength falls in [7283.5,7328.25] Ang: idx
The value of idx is 13.6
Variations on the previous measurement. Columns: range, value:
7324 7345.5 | 12.7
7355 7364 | 13.2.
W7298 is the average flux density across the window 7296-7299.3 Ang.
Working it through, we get 12.6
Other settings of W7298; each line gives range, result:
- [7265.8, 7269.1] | 11.1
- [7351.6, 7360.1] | 12.1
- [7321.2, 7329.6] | 12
